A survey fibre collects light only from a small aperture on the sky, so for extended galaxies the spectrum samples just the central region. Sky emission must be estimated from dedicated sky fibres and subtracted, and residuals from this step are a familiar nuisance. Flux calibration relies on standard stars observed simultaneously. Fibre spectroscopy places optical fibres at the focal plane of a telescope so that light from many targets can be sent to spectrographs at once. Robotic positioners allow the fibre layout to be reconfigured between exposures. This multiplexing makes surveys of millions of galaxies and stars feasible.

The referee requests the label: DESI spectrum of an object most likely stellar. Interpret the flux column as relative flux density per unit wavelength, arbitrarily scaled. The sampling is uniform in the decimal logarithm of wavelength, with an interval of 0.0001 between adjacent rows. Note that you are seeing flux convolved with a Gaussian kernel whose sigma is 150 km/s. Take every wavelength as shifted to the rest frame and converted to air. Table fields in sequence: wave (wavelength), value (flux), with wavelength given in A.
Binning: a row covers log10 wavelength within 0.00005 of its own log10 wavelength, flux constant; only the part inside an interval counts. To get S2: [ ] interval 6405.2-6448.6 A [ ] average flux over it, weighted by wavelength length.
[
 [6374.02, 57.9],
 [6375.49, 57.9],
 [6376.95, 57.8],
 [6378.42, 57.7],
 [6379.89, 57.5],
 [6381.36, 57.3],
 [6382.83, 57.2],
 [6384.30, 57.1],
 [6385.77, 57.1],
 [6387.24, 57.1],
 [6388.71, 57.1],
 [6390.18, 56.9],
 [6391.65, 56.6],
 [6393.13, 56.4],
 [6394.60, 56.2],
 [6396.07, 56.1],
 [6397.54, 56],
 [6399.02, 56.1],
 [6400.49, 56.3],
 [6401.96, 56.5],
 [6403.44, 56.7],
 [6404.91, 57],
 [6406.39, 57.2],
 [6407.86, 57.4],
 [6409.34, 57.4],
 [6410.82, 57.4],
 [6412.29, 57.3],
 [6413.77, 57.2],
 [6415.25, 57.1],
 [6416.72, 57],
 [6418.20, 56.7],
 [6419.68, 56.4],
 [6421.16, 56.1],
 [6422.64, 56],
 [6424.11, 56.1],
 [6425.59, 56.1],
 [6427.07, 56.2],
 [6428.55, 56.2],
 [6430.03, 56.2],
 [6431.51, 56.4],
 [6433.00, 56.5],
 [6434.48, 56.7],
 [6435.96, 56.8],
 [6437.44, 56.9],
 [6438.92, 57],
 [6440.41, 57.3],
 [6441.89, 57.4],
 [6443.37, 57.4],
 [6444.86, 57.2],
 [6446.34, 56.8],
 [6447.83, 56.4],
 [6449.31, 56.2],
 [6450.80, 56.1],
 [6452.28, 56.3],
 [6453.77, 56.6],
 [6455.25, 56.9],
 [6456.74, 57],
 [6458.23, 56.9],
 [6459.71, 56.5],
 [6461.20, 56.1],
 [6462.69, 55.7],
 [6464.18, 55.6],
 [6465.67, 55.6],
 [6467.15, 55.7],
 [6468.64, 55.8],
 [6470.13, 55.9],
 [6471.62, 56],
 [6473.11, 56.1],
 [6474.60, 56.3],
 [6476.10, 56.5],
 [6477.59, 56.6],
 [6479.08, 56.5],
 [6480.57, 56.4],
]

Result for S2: 56.8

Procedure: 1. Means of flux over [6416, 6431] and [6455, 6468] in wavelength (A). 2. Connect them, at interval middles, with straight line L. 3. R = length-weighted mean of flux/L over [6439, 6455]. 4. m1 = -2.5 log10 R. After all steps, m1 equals -0.01 mag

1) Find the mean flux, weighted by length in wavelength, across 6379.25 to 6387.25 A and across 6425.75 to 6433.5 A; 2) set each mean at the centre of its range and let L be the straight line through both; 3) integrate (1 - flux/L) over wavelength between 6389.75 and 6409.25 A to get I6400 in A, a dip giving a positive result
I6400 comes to 0.1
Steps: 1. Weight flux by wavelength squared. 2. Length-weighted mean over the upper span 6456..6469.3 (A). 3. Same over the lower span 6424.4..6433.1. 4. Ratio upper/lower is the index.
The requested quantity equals 1.01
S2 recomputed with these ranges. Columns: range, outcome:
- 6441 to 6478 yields 56.4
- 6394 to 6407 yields 56.5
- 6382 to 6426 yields 56.7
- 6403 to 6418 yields 57.2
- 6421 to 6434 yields 56.2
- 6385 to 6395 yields 56.8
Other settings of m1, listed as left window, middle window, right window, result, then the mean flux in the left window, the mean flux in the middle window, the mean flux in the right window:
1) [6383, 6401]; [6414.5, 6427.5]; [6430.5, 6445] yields 0.007 mag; 56.6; 56.4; 56.9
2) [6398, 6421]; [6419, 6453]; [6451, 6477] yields 0.000 mag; 56.9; 56.6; 56.2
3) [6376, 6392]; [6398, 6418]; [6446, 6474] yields 0.000 mag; 57.3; 56.9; 56.2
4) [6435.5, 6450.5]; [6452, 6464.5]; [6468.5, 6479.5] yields 0.003 mag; 56.9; 56.4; 56.2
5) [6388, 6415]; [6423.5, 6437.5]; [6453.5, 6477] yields 0.002 mag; 56.8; 56.4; 56.2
